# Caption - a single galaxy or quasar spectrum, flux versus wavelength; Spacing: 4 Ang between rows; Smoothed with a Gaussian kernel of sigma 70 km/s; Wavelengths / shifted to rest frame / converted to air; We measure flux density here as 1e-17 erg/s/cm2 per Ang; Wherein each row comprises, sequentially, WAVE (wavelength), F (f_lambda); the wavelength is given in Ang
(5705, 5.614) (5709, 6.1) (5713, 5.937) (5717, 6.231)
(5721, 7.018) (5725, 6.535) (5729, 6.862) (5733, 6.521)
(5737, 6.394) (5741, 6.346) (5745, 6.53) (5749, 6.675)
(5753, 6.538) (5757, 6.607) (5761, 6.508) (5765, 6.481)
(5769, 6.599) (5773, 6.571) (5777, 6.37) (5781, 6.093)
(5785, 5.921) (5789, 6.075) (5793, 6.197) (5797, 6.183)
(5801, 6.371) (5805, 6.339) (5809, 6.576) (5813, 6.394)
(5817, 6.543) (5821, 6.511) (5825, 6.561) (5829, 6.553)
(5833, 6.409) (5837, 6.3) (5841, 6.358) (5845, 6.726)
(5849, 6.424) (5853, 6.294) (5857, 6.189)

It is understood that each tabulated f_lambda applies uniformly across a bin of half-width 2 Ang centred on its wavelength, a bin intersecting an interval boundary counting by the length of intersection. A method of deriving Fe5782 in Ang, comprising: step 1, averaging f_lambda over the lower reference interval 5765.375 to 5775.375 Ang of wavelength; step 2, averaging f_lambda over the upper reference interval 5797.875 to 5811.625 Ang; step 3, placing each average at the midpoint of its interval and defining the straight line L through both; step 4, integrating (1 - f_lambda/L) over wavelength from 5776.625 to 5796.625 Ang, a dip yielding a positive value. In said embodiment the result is 1.1 Ang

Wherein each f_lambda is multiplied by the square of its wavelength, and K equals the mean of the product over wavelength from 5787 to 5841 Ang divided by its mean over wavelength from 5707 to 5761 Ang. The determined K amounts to 1.01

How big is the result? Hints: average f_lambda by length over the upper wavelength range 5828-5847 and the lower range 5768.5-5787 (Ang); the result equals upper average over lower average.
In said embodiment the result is 1.0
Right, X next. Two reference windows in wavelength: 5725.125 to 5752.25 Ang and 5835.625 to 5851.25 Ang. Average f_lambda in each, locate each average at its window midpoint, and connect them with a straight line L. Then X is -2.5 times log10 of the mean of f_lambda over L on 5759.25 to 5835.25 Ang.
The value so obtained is 0.02 mag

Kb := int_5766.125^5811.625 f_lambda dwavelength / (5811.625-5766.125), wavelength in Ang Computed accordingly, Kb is 6.3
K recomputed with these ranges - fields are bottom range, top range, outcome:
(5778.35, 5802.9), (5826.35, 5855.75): 1.07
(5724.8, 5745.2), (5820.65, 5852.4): 1.03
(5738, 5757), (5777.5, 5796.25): 0.95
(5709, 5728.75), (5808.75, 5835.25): 1.05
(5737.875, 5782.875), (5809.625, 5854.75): 1.02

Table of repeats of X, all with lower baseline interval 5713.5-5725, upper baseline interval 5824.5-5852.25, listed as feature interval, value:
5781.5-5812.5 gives 0.04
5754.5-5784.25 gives 0.01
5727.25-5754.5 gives -0.01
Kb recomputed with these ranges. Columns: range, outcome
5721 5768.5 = 6.57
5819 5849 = 6.48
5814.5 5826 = 6.53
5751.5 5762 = 6.56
